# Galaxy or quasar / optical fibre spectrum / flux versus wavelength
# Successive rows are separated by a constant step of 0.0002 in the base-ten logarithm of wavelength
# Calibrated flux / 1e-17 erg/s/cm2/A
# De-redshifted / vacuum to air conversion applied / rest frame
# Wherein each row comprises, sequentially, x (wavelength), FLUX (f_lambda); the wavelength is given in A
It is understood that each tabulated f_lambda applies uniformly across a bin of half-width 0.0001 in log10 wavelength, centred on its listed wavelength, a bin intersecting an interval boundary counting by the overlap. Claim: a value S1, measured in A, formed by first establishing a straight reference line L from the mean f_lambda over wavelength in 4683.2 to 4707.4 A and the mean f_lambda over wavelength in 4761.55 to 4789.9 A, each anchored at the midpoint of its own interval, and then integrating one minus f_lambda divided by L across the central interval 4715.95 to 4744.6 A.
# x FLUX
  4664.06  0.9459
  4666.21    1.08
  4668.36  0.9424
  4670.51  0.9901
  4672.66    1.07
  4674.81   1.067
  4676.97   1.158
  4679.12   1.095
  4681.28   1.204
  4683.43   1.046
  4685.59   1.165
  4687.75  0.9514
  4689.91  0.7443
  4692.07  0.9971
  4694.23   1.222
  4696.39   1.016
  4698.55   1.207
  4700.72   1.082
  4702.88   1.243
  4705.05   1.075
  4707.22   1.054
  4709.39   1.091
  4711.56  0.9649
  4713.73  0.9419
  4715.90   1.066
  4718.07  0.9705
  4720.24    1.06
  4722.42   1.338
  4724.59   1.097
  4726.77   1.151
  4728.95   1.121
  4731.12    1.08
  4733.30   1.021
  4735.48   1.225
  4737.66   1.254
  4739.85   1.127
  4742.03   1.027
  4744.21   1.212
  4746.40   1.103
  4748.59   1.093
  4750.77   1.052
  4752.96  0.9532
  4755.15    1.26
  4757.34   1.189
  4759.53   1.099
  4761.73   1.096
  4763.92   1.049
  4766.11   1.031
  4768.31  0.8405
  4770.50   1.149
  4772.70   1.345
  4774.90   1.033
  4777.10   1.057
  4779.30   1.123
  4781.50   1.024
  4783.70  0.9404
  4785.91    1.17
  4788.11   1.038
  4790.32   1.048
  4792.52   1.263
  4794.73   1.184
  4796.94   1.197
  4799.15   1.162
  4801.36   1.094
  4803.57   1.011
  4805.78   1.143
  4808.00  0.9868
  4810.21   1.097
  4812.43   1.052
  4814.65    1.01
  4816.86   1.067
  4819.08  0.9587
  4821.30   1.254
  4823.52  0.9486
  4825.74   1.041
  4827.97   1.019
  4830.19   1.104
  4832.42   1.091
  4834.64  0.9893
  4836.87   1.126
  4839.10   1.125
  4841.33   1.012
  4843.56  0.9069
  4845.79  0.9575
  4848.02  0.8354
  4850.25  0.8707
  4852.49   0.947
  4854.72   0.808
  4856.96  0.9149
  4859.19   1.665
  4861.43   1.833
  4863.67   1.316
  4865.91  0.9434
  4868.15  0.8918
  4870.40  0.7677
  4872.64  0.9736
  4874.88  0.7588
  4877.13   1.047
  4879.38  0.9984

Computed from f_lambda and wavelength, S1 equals -1.5 A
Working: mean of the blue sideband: 1.07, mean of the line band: 1.13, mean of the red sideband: 1.07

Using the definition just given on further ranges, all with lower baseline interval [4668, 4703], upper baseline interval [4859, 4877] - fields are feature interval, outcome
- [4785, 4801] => -0.81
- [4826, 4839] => 0.40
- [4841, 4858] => 3.15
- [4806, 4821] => 0.69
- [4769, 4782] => -0.34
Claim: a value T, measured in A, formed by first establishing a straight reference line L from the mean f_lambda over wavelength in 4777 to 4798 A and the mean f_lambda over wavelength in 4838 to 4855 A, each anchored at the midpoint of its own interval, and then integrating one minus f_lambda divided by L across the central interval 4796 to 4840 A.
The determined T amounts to -2.3 A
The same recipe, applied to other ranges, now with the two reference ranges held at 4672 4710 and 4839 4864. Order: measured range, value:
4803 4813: 0.26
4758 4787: 0.32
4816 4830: 0.50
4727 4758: -1.06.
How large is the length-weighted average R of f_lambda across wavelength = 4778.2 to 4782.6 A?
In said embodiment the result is 1.07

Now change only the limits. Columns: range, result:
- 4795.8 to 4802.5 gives 1.15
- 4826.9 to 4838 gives 1.07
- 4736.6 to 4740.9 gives 1.19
